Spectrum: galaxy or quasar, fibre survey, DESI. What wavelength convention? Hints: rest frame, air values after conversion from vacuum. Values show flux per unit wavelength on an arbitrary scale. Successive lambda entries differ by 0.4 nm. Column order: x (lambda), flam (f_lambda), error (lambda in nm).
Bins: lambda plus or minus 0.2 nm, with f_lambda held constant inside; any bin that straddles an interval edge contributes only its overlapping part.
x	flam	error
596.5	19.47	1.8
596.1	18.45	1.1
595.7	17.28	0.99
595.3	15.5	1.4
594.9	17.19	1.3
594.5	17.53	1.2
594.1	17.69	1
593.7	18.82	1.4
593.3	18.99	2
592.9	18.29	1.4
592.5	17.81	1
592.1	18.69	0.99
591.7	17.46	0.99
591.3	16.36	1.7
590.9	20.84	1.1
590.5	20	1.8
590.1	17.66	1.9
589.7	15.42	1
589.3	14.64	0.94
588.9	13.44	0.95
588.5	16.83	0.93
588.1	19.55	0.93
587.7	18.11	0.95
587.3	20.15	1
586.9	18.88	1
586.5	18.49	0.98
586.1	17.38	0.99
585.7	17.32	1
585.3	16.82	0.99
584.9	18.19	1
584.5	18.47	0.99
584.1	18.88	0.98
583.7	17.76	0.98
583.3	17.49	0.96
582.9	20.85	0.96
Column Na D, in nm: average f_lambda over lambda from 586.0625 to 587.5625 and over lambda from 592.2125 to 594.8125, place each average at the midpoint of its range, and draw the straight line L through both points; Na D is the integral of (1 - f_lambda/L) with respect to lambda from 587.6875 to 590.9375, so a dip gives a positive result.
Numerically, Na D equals 0.25 nm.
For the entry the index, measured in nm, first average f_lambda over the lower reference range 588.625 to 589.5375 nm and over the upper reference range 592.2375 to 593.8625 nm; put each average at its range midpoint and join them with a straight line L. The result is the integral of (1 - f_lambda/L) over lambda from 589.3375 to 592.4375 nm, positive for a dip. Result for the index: -0.32 nm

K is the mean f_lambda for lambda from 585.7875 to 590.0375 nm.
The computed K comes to 17.3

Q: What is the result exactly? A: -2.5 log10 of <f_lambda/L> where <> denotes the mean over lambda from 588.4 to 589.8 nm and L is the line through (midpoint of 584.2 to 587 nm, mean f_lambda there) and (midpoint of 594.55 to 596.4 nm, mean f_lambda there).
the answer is 0.18 mag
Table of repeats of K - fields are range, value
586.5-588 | 19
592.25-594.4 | 18.3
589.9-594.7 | 18.3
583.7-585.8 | 17.9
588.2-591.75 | 17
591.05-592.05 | 17.4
